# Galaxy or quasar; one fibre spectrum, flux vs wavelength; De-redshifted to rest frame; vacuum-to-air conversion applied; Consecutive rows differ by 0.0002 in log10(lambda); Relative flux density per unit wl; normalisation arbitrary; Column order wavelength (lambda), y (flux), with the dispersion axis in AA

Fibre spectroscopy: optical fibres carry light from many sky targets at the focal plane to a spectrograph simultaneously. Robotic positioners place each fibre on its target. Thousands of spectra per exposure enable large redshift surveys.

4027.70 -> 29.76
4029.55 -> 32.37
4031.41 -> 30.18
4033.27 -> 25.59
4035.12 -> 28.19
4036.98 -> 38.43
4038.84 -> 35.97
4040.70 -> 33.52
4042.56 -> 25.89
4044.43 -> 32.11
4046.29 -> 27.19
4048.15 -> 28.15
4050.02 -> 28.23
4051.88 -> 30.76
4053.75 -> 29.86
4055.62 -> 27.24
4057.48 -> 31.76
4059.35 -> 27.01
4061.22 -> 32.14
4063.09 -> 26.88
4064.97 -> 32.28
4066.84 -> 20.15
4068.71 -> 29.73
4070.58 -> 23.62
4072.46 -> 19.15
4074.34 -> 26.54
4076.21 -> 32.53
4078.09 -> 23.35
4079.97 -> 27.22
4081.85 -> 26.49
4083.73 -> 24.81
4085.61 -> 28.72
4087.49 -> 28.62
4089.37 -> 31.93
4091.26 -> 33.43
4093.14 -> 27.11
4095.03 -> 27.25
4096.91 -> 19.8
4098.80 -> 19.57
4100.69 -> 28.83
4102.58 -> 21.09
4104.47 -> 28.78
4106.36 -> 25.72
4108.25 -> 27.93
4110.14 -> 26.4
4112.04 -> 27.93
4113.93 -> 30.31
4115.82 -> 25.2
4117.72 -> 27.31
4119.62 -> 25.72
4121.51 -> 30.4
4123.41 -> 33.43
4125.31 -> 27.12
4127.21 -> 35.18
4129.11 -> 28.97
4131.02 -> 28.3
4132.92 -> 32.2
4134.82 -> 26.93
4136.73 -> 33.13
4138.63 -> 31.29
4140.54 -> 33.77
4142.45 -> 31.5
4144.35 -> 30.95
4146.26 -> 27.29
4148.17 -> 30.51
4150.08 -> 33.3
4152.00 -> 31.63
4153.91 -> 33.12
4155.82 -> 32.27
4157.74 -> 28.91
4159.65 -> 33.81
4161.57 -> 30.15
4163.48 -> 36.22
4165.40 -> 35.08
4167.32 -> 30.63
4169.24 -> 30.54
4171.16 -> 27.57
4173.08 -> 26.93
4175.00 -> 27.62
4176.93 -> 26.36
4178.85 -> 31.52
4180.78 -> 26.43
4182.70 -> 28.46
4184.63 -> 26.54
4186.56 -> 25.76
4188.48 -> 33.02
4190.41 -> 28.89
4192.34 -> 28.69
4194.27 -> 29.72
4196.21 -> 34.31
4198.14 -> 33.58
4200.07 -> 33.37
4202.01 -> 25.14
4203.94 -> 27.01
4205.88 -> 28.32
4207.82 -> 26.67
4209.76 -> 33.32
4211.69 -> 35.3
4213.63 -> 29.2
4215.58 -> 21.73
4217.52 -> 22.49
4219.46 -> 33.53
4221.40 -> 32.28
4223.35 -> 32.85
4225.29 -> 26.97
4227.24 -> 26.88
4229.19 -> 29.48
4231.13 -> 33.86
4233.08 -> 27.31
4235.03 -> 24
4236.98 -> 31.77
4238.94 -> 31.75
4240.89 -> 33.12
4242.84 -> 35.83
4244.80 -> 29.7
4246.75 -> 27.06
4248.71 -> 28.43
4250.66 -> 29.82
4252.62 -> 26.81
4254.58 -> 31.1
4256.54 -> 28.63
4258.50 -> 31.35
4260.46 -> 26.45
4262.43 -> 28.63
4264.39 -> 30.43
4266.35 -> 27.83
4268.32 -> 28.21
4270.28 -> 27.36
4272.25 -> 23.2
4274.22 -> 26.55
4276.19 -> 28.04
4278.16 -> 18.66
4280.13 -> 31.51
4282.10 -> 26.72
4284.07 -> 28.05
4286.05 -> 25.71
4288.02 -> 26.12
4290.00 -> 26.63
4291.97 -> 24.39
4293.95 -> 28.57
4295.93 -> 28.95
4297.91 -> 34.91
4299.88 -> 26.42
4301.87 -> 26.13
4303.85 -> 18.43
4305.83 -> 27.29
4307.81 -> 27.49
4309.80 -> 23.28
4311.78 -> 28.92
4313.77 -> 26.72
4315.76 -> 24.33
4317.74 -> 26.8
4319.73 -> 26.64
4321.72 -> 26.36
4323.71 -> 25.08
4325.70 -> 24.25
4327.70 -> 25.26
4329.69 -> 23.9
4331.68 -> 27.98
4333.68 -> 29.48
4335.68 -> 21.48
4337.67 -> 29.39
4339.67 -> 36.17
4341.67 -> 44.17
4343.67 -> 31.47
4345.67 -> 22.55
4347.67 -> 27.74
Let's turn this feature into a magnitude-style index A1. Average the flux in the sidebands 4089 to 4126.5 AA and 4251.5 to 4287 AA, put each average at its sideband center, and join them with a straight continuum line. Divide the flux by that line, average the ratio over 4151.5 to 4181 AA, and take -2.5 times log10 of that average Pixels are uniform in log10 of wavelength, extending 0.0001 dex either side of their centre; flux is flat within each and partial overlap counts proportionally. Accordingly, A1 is -0.12 mag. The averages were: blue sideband 27.2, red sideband 27.5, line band 30.6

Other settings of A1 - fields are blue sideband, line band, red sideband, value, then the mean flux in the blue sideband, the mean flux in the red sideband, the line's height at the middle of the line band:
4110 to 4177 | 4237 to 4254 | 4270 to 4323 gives -0.10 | 30.3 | 26.4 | 27.7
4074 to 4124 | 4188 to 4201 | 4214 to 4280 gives -0.13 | 27.2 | 28.6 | 28.1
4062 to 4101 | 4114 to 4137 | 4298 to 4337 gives -0.12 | 26.6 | 25.8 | 26.4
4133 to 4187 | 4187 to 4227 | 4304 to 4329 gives -0.03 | 30.4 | 25.8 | 29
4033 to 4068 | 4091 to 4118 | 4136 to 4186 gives 0.15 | 29.6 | 30.5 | 30.1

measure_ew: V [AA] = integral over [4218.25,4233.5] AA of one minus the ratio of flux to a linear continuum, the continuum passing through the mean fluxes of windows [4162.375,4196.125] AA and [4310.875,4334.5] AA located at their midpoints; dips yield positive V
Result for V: -1.0 AA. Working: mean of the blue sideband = 29.5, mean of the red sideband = 26.3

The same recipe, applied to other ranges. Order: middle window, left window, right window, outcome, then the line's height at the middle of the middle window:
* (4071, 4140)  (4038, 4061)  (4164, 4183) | 4.3 AA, 29.6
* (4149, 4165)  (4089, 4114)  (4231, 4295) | -3.1 AA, 27.2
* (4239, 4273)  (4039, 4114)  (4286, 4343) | -2.2 AA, 27.4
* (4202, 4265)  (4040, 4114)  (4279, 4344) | -4.3 AA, 27.5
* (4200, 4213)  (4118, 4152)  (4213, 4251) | 0.0 AA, 29.7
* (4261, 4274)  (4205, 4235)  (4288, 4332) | 0.1 AA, 27.6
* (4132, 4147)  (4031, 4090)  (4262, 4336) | -1.6 AA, 27.9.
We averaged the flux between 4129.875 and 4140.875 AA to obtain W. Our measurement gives 30.7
